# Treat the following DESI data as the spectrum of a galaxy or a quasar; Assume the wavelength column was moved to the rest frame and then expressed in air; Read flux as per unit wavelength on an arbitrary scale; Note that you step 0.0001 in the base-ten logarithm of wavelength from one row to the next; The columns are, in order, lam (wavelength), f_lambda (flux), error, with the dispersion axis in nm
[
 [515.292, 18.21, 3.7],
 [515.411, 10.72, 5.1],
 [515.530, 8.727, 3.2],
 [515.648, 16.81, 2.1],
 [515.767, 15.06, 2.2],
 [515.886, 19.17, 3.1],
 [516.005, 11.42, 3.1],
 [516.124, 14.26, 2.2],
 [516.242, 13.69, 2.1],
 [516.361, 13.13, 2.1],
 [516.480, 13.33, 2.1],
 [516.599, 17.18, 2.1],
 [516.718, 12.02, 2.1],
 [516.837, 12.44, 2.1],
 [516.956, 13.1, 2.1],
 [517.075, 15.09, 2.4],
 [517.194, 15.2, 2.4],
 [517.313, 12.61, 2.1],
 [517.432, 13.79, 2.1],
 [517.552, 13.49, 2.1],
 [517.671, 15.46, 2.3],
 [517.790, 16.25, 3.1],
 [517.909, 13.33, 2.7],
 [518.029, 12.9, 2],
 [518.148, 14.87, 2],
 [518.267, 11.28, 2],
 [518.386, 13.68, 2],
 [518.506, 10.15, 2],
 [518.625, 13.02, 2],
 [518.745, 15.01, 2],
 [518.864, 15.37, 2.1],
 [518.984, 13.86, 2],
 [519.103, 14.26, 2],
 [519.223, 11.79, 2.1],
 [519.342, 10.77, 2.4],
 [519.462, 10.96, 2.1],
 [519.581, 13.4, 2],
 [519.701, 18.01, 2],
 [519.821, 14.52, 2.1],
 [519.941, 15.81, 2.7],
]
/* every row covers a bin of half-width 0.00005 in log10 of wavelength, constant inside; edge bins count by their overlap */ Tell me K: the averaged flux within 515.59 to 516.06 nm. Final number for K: 15.6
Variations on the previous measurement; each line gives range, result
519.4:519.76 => 14.1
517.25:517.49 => 13.2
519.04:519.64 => 12.3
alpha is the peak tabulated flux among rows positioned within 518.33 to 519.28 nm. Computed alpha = 15.37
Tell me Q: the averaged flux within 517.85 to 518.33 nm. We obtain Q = 13.1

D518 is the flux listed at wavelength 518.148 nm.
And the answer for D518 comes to 14.87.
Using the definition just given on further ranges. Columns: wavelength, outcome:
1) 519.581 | 13.4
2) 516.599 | 17.18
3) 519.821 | 14.52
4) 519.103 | 14.26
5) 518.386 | 13.68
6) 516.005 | 11.42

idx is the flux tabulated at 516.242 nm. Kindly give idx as 13.69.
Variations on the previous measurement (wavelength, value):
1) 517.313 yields 12.61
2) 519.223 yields 11.79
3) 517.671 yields 15.46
